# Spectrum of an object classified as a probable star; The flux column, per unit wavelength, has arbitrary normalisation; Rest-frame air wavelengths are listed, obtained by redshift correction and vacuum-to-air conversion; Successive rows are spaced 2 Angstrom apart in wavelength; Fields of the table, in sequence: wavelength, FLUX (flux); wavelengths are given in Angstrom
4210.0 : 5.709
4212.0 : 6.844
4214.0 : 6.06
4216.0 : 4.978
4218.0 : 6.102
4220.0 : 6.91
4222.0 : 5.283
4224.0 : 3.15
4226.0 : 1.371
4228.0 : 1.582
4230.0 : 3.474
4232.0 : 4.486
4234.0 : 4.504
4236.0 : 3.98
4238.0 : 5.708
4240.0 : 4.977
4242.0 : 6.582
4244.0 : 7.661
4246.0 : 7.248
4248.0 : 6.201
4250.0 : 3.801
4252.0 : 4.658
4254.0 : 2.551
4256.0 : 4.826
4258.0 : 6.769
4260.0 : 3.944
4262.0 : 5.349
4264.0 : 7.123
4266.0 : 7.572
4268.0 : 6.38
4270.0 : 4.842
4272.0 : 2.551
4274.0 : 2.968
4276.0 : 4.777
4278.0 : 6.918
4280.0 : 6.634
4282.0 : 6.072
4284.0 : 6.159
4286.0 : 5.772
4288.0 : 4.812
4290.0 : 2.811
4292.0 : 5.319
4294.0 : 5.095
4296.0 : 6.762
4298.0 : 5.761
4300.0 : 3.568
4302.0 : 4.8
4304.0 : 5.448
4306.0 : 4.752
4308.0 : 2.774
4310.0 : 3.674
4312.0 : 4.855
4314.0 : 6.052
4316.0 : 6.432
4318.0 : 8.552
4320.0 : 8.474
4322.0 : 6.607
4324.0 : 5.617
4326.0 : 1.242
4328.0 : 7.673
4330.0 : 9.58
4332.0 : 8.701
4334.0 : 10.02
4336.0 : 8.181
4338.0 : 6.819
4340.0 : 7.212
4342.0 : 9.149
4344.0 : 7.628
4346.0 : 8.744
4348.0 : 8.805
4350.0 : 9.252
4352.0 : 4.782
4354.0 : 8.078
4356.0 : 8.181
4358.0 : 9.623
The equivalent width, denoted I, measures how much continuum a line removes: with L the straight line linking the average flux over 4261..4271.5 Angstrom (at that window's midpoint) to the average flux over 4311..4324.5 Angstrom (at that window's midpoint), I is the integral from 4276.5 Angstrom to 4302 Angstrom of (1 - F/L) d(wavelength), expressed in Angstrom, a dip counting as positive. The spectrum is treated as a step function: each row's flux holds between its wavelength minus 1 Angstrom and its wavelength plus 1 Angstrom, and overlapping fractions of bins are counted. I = 3.7 Angstrom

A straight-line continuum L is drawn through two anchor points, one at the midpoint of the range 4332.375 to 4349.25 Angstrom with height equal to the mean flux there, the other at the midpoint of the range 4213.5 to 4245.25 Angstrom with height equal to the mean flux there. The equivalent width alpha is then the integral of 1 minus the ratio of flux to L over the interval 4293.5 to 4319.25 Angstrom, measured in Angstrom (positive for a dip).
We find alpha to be 6.9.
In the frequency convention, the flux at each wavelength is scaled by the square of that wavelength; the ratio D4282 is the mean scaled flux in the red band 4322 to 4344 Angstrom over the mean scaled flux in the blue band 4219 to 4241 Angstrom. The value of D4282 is 1.9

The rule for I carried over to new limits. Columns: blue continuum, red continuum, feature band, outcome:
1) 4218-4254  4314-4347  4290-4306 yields 3.6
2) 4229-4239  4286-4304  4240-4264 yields -4.7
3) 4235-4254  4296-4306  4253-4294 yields 0.5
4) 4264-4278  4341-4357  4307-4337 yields 2.4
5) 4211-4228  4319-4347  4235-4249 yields -1.6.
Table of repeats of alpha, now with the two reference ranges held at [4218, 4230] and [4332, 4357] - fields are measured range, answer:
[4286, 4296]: 2.2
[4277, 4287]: -0.7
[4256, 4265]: -1.0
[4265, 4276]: 1.2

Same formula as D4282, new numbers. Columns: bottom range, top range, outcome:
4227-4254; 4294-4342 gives 1.33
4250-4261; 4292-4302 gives 1.19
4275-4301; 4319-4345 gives 1.40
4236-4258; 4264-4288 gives 1.04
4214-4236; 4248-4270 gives 1.27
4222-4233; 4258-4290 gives 1.82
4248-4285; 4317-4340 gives 1.45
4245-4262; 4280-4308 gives 1.04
